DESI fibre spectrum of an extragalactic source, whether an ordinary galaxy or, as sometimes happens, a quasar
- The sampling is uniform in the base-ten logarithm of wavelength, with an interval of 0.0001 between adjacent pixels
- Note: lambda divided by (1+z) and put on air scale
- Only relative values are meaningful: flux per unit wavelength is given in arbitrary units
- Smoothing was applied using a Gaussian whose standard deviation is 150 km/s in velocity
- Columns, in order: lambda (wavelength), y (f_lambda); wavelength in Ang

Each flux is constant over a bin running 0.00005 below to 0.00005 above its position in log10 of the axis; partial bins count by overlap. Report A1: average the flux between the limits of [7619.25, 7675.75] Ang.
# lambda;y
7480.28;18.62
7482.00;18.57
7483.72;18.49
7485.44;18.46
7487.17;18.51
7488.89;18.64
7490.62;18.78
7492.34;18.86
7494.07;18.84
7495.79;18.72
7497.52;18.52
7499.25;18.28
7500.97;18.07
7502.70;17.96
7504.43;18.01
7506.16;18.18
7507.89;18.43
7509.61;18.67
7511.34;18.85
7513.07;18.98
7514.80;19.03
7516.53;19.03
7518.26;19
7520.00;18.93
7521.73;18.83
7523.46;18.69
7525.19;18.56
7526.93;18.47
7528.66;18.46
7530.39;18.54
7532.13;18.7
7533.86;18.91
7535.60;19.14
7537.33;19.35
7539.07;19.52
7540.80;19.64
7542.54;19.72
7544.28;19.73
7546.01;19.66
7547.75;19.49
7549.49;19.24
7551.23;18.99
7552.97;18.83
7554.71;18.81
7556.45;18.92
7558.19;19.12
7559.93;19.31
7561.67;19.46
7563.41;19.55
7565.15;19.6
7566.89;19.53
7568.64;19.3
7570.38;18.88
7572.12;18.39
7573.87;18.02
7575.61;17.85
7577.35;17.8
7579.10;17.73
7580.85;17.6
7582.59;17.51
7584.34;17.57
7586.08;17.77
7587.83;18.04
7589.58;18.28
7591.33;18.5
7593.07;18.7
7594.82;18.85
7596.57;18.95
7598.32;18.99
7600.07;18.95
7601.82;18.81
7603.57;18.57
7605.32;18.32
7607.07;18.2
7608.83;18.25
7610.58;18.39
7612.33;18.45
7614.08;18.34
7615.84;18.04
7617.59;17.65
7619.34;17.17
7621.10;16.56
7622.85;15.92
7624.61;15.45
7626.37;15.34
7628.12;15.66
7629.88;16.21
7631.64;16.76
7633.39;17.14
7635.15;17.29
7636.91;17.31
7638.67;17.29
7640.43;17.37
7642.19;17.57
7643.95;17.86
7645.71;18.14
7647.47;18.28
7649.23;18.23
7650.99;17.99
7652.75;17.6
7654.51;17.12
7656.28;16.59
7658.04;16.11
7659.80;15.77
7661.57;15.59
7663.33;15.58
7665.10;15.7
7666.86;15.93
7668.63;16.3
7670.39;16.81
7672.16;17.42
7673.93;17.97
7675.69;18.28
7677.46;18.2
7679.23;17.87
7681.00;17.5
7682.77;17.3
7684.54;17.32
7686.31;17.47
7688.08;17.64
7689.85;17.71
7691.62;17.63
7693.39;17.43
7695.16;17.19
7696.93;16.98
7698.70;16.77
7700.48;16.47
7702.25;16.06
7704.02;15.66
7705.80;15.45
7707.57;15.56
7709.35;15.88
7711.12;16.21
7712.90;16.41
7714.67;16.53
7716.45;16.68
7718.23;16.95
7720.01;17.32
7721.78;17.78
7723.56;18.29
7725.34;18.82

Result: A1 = 16.8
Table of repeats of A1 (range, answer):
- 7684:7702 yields 17.2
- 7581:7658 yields 17.7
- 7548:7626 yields 18.3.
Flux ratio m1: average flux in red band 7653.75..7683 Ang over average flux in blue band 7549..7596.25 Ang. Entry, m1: 0.90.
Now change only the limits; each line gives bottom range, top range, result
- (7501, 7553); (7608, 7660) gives 0.91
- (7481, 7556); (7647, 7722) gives 0.90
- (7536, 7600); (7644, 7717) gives 0.90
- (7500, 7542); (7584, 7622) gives 0.97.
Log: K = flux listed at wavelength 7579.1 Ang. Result 17.73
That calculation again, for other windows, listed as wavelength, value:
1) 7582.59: 17.51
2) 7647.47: 18.28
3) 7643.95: 17.86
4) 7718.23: 16.95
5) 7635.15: 17.29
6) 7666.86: 15.93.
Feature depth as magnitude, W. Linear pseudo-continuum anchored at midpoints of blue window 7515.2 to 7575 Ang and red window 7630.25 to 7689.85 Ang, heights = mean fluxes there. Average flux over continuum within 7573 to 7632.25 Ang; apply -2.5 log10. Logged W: 0.023 mag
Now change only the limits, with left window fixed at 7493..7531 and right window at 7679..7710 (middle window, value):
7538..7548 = -0.076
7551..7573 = -0.059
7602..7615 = -0.042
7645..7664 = 0.015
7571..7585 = 0.009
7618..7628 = 0.091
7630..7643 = 0.015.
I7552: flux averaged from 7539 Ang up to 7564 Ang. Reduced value 19.3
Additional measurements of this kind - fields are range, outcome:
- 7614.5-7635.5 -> 16.6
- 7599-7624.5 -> 17.9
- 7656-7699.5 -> 17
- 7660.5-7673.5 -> 16.2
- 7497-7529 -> 18.6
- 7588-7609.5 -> 18.6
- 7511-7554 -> 19.1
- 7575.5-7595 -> 18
